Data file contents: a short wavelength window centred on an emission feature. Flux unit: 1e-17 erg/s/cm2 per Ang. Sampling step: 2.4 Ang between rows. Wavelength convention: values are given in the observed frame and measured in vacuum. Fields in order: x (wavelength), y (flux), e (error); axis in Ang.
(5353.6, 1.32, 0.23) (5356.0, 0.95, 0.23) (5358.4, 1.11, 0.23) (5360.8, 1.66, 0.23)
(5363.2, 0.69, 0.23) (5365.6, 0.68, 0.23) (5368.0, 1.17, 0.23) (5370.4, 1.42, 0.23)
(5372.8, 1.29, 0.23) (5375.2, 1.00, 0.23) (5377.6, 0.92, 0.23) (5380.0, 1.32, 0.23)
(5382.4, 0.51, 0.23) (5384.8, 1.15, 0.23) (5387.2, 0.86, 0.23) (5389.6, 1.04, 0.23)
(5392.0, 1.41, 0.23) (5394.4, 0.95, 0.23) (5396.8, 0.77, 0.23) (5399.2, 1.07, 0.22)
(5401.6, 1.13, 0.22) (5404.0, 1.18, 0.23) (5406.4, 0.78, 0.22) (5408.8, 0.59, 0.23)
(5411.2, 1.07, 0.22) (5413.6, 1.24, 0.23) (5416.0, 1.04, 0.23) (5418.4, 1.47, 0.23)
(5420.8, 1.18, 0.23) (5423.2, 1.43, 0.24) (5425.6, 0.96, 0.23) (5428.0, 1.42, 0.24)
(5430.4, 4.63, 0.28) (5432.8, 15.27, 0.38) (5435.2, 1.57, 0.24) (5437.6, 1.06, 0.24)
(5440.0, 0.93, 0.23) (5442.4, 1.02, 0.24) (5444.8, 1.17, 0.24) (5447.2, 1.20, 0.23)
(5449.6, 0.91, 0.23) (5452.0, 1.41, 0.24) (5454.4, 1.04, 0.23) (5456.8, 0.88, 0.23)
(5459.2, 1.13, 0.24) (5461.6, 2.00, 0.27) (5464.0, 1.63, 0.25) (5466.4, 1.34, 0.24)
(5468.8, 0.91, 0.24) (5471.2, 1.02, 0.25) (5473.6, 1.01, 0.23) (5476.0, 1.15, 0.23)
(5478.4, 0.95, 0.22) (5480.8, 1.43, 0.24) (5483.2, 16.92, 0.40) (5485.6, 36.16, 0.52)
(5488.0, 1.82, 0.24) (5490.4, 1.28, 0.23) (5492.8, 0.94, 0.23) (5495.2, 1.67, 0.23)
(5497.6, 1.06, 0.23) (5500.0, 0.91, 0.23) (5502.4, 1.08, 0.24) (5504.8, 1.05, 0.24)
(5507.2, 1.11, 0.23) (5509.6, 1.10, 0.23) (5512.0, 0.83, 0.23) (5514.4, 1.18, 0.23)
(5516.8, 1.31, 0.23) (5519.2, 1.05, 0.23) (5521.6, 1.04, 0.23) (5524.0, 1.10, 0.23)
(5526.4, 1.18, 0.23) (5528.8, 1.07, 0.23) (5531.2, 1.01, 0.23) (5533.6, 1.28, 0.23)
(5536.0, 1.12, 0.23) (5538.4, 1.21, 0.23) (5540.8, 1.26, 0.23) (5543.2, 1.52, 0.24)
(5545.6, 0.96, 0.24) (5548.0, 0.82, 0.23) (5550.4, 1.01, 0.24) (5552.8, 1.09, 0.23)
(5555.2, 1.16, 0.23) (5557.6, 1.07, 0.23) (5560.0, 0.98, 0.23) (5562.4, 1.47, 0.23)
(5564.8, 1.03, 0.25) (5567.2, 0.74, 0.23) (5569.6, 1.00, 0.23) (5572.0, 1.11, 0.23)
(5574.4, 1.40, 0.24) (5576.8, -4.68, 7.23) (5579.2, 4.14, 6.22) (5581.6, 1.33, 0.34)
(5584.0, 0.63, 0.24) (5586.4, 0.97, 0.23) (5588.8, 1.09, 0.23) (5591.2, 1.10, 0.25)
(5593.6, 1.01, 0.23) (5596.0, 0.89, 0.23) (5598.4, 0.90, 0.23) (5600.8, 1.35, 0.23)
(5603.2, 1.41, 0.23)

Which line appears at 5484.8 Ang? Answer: [O III]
